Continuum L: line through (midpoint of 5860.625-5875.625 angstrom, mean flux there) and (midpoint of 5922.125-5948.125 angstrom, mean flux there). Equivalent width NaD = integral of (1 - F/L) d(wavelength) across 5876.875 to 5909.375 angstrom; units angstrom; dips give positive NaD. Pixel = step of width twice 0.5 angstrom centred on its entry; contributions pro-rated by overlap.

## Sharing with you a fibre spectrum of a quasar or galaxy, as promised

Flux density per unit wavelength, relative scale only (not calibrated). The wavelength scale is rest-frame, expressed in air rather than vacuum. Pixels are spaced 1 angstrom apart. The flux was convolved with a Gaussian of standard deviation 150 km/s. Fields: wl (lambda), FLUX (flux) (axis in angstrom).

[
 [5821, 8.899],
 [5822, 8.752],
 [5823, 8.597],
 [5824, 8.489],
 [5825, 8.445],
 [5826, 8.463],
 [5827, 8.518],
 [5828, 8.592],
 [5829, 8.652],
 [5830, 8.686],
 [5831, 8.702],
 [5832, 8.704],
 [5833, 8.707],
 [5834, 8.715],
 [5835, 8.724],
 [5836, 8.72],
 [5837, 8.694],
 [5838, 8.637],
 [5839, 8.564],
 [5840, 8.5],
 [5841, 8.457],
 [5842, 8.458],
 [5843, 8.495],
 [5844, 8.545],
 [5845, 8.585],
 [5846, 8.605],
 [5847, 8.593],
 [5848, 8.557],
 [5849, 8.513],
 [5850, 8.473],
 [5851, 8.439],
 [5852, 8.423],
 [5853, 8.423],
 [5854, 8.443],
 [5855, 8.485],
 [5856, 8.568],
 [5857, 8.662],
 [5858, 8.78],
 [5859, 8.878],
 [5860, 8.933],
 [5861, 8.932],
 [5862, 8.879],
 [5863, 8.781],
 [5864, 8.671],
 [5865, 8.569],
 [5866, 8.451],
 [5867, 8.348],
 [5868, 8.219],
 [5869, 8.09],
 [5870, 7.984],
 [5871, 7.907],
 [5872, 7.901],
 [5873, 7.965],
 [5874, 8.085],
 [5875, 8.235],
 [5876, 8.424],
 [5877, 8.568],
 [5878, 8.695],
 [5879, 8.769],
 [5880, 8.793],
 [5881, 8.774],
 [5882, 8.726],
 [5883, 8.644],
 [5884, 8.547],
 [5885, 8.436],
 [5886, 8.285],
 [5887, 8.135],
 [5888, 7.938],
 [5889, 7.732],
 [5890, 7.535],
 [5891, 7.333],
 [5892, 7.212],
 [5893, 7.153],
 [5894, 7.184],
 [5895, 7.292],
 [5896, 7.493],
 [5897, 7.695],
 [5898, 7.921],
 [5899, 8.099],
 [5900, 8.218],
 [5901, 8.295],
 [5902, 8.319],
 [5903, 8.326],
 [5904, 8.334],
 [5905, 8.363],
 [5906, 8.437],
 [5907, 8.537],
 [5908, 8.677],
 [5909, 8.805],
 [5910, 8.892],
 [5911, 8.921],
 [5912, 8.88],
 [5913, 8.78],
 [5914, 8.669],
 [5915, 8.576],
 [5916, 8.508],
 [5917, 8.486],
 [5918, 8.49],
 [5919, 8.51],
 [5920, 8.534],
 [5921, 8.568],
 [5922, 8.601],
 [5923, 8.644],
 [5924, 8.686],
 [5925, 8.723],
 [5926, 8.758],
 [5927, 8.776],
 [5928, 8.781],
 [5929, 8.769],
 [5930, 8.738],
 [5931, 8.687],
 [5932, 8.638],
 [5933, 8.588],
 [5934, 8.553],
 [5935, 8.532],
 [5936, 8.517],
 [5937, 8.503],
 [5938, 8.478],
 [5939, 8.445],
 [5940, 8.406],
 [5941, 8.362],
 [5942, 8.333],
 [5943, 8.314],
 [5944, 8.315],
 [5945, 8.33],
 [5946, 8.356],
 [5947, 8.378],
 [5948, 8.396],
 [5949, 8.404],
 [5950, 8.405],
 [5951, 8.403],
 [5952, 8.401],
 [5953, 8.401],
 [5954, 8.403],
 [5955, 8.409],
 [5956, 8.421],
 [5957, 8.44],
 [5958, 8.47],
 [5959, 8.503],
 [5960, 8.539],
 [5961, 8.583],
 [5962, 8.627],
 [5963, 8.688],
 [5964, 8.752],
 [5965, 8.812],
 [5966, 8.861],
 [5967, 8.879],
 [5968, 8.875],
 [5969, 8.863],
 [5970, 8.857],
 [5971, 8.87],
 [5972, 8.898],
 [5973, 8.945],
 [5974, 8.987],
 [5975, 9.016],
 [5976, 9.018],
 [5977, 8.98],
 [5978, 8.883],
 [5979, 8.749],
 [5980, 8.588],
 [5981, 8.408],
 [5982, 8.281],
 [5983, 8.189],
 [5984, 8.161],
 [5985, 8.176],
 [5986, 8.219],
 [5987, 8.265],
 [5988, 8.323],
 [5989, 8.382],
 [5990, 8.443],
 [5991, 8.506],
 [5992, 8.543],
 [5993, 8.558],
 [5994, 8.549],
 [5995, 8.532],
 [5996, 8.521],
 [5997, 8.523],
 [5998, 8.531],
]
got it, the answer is 1.0 angstrom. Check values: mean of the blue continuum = 8.33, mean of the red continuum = 8.54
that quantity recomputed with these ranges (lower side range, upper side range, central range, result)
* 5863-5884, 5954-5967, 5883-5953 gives 1.22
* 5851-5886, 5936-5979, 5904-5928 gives -0.25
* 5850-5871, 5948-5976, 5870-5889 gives 0.45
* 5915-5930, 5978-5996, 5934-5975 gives -0.18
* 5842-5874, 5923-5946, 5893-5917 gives 0.65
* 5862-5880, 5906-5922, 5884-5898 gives 1.32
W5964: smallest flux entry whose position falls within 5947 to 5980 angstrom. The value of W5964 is 8.378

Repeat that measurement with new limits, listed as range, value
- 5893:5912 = 7.153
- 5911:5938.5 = 8.478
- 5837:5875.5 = 7.901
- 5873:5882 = 7.965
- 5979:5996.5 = 8.161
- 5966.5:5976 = 8.857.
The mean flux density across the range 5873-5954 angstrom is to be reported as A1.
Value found 8.38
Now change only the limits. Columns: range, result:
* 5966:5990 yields 8.64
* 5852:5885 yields 8.5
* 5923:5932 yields 8.73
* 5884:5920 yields 8.19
